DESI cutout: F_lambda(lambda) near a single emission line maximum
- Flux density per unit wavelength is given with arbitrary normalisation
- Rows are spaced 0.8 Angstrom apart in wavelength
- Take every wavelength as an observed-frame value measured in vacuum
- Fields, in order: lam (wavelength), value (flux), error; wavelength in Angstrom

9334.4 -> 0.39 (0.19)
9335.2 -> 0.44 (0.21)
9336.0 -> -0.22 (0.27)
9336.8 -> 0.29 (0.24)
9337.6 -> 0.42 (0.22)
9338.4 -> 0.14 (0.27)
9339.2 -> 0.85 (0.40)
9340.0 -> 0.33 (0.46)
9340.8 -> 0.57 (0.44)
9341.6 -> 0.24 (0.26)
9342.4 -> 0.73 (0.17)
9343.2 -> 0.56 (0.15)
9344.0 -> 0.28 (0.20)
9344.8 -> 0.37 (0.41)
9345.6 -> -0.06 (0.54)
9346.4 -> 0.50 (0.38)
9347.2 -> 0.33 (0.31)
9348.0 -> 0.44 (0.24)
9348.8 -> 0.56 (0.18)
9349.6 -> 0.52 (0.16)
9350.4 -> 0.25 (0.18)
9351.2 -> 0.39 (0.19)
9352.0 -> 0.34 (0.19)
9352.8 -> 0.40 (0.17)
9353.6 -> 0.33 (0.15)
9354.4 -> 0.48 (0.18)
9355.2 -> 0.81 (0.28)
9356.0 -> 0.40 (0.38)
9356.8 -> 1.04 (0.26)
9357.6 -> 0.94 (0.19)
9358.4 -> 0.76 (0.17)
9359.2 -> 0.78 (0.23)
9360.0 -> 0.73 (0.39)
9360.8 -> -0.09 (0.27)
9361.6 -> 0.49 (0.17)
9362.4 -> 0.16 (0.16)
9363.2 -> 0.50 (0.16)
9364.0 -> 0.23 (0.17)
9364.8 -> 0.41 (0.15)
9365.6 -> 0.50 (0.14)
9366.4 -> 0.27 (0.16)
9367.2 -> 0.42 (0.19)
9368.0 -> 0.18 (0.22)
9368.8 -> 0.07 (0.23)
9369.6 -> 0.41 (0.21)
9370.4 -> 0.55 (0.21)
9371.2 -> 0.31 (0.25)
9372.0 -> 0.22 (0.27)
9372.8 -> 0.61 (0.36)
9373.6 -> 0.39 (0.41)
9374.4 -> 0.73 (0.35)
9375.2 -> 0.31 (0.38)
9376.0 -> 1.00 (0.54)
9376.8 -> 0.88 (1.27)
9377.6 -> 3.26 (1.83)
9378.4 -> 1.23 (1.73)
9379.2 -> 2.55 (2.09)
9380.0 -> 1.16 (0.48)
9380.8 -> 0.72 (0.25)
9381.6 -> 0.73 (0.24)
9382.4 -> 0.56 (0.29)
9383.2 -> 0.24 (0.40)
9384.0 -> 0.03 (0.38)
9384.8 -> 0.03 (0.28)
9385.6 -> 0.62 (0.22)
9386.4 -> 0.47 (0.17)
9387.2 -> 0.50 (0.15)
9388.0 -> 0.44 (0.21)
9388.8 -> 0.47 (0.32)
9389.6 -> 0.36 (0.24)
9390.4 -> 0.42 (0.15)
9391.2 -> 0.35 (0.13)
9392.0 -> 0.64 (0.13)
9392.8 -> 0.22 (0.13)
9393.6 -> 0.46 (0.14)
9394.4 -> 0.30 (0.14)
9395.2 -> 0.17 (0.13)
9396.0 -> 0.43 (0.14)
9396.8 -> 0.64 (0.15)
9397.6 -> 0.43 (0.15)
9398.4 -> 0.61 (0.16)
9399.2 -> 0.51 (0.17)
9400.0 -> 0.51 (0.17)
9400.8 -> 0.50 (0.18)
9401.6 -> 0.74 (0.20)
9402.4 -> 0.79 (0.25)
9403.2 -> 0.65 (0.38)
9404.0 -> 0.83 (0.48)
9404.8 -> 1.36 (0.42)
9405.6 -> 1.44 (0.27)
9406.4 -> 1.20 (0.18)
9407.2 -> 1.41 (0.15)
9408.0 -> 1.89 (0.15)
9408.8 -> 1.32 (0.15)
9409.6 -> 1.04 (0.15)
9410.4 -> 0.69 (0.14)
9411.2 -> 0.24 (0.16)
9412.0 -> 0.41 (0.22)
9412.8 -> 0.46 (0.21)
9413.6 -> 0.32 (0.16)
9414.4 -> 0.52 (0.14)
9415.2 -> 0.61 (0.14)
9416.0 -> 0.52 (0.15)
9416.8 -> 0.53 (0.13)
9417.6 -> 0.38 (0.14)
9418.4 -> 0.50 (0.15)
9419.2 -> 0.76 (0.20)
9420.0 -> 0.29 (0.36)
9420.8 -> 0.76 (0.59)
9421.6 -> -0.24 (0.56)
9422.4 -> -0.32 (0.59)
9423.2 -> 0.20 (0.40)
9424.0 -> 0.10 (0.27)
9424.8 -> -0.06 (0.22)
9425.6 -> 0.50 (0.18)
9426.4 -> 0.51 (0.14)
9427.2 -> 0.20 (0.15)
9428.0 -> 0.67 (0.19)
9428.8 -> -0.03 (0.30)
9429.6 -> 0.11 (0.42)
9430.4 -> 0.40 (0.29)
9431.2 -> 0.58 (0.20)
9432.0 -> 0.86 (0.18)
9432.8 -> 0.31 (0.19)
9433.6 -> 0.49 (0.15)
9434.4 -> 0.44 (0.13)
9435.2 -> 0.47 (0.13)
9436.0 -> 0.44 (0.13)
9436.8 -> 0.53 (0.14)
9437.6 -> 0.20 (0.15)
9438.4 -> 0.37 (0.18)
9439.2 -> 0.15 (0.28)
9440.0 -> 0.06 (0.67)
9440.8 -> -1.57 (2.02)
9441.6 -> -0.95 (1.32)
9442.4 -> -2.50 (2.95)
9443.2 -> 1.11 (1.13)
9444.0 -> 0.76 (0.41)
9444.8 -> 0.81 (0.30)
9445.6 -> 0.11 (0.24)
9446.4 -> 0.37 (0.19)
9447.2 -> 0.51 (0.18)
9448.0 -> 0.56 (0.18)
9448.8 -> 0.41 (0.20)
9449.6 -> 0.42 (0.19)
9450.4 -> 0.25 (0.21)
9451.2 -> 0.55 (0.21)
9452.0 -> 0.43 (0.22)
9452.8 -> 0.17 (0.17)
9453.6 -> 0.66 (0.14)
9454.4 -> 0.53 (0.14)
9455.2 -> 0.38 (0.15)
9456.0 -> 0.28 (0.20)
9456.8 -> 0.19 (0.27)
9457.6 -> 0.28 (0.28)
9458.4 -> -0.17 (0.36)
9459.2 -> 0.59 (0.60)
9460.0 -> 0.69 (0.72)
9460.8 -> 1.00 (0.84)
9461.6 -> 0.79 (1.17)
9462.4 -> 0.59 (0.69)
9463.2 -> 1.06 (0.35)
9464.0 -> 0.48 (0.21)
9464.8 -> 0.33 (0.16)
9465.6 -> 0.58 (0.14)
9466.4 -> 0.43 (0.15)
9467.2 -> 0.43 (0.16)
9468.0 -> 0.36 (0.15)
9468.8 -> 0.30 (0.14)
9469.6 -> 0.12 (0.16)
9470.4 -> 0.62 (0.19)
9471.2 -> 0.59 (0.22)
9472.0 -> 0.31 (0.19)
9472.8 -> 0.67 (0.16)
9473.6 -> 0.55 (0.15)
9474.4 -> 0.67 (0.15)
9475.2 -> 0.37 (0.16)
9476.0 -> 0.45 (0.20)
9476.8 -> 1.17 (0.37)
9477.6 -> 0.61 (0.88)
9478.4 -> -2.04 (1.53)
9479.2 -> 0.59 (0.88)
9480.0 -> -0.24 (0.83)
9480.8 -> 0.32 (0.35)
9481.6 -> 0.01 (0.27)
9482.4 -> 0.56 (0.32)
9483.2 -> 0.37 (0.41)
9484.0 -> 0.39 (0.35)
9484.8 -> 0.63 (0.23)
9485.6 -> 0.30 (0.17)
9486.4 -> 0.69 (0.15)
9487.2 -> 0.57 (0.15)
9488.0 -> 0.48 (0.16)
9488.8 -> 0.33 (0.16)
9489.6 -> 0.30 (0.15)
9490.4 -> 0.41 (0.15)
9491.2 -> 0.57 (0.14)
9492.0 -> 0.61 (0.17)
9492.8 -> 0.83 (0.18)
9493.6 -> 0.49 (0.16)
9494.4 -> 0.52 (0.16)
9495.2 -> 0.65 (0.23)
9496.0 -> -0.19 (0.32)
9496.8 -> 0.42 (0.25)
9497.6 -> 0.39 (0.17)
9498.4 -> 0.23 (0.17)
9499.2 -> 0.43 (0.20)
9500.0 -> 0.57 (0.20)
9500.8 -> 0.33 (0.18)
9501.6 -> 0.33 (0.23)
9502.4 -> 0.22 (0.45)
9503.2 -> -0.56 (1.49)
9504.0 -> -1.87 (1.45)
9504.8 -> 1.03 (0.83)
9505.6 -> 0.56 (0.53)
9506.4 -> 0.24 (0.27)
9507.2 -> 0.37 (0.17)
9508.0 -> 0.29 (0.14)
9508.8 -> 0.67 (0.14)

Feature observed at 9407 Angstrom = [N II]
